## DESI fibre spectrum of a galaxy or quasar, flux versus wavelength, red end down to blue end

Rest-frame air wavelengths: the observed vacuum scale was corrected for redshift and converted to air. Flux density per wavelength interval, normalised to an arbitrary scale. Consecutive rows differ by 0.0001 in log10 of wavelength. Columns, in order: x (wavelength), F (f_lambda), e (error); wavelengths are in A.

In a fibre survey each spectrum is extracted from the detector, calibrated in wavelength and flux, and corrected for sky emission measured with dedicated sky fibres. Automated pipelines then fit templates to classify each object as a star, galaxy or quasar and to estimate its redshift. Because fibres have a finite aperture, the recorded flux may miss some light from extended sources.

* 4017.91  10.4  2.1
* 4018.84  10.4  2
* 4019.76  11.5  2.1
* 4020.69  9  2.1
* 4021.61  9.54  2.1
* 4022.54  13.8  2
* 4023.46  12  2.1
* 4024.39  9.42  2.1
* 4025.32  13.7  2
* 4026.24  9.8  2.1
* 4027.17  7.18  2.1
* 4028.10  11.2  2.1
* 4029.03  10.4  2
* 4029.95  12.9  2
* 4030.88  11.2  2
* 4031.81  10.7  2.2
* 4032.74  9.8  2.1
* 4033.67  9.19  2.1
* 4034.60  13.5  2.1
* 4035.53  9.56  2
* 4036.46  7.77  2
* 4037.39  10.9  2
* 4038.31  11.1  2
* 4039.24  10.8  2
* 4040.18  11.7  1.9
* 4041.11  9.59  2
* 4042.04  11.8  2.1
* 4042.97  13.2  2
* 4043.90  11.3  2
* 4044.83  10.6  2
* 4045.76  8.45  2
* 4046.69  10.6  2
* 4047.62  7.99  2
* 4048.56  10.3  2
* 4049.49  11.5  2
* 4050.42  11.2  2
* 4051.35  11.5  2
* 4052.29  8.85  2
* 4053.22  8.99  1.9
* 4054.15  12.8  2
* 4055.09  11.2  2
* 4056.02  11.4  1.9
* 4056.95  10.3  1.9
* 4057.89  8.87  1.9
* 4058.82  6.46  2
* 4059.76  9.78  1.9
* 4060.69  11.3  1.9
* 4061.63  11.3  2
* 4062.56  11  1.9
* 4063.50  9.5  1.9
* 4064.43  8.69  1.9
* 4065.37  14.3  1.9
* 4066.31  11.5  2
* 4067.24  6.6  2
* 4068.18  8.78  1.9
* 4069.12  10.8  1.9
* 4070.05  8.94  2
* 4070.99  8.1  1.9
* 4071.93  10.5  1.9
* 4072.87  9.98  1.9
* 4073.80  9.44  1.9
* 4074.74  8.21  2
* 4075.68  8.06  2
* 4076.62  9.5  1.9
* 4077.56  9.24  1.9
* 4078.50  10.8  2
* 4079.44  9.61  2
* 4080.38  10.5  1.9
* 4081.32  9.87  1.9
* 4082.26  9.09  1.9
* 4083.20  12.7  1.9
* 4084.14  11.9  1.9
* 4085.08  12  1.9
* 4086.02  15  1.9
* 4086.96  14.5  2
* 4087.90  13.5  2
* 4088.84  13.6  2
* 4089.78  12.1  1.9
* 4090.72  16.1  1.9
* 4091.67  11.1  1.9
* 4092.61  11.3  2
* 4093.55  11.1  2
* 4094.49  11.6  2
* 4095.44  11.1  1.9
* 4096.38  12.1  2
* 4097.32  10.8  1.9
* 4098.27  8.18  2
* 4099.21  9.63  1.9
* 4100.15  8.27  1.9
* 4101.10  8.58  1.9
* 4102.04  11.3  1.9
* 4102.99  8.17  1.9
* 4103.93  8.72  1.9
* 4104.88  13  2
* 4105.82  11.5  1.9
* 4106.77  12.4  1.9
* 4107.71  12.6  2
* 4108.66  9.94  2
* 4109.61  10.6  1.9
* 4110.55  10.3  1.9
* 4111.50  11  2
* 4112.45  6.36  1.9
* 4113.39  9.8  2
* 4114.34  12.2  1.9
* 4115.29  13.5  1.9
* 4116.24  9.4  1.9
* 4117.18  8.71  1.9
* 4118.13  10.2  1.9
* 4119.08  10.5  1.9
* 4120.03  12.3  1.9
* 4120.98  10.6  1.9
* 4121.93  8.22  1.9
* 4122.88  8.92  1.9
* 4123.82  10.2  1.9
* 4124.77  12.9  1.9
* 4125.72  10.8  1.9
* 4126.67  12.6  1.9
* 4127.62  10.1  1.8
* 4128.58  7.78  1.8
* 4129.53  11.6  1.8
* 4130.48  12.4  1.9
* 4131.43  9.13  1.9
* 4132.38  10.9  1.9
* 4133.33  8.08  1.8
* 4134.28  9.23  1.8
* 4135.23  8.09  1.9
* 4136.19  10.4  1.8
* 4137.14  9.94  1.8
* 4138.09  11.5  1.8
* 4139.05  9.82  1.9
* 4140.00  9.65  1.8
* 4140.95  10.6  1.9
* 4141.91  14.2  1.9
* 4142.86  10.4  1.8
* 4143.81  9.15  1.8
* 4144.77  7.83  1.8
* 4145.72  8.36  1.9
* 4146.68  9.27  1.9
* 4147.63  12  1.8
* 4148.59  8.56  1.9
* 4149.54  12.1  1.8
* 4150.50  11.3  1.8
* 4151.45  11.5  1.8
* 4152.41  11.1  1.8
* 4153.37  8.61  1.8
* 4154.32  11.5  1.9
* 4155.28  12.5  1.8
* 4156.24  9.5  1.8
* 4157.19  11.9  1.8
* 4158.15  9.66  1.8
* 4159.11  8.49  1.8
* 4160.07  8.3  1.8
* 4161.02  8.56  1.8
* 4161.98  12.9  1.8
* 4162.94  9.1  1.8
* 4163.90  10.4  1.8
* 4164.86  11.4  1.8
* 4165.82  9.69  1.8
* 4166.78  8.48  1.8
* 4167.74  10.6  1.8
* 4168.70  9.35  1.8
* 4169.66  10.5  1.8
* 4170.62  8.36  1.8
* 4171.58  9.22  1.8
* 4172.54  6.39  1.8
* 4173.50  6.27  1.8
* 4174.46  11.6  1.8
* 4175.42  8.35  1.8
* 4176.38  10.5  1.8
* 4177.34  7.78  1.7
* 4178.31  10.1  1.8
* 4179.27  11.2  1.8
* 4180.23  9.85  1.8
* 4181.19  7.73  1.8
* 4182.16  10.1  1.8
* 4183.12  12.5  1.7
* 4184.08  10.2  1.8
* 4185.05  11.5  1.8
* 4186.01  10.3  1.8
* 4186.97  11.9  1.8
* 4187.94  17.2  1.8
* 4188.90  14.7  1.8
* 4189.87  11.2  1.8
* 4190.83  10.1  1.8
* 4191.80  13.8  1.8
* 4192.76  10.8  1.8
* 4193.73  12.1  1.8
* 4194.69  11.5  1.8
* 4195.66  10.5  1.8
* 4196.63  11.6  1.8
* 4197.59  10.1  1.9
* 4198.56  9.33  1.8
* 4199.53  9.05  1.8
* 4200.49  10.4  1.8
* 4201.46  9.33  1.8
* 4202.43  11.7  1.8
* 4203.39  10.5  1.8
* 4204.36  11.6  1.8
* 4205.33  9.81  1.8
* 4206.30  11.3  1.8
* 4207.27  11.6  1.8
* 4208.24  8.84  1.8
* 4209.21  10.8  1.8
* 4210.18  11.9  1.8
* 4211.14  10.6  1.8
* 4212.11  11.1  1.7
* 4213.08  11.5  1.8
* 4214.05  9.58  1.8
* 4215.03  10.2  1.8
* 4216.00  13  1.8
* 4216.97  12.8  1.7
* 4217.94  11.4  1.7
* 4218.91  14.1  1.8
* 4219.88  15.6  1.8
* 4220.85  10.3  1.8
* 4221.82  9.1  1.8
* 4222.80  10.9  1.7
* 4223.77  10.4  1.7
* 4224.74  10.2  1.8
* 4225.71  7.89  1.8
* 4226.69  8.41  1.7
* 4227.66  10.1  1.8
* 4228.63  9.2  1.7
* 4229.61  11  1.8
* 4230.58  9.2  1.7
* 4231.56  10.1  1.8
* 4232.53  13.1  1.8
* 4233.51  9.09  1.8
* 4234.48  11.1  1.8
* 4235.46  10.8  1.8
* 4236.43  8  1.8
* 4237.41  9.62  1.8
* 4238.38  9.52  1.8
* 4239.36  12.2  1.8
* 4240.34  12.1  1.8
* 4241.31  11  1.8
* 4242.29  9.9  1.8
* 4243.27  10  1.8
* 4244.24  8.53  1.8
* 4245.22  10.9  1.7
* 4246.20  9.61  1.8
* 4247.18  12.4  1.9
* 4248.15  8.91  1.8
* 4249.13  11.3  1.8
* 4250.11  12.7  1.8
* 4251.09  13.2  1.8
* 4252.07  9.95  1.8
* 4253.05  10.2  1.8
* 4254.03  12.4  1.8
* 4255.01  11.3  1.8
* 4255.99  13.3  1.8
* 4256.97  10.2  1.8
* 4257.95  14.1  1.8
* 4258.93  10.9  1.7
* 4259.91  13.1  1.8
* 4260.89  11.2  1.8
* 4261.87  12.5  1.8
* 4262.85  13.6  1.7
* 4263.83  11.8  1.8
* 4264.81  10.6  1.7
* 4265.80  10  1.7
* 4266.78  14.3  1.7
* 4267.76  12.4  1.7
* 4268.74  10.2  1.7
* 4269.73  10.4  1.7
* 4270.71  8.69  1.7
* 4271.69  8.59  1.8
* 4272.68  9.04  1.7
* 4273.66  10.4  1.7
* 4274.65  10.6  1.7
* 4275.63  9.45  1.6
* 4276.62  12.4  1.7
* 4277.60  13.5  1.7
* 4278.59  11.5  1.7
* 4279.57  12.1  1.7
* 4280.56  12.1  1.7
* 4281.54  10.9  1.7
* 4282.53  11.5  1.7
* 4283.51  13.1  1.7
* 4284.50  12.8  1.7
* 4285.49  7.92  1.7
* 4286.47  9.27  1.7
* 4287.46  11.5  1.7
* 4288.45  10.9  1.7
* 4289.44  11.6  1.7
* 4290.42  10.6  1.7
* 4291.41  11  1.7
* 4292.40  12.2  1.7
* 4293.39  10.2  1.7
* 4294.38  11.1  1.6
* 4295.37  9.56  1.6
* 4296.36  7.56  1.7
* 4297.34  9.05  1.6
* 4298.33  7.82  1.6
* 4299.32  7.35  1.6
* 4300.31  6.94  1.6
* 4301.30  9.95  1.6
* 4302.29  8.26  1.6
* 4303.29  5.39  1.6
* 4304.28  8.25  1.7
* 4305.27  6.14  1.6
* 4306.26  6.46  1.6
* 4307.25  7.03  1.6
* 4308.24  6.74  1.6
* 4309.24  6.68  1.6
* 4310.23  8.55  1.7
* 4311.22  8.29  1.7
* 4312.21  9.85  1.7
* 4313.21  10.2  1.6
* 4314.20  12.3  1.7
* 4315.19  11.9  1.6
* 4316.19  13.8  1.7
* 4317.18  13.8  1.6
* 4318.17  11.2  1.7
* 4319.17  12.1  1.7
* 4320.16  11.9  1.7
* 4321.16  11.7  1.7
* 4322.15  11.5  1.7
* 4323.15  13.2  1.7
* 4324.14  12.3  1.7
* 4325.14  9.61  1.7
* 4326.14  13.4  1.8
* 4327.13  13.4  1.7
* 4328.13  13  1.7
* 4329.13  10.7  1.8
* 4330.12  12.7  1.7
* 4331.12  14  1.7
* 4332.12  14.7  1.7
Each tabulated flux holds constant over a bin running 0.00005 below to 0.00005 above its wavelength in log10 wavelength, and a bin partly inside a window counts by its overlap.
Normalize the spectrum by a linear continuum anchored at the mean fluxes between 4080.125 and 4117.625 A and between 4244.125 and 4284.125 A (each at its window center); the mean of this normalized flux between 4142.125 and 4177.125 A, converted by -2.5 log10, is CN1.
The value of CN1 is 0.14 mag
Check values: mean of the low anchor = 11.1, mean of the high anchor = 11.3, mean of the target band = 9.84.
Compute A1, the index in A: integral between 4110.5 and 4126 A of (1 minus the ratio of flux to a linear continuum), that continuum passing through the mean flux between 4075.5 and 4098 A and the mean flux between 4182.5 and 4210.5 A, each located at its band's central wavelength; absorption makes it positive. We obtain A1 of 1.52 A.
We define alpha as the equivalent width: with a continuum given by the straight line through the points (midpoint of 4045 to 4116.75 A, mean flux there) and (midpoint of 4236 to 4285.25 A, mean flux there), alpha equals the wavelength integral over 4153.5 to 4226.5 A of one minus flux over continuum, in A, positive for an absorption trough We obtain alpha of 2.3 A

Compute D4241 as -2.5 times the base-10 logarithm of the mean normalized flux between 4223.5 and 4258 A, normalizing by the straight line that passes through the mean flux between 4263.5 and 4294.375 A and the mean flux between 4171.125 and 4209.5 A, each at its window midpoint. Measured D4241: 0.03 mag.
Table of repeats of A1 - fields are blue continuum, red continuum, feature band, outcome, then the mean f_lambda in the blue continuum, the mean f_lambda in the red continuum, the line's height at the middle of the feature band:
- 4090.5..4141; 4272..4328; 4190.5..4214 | -0.9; 10.4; 10.3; 10.4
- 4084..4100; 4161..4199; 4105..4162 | 4.6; 12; 10.5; 11.3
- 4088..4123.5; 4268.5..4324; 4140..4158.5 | 0.1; 10.7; 10.1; 10.6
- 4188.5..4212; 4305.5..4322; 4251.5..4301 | -2.2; 11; 10.1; 10.4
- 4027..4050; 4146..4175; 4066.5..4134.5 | -2.0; 10.6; 9.95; 10.3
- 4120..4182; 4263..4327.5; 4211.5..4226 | -1.5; 9.99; 10.4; 10.2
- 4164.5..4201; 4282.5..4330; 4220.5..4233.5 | 0.5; 10.4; 10.2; 10.3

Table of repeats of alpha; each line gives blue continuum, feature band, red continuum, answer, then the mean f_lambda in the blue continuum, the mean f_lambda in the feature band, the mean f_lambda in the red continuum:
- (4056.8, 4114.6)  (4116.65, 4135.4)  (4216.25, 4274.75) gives 0.8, 10.5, 10.2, 10.9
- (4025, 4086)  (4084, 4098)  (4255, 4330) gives -2.8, 10.3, 12.5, 10.6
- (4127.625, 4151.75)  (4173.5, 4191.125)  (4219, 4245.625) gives -1.0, 10.1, 10.8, 10.4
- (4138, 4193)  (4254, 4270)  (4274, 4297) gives -1.5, 10.3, 11.9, 11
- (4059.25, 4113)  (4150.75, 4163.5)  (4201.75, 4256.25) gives 0.5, 10.6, 10.3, 10.8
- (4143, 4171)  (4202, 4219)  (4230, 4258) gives -1.1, 10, 11.2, 10.8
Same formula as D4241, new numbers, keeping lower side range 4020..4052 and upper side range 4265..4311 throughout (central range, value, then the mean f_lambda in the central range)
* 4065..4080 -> 0.10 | 9.62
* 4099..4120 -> 0.01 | 10.4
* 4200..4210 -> -0.06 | 10.6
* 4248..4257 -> -0.16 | 11.5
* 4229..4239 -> -0.02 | 10.2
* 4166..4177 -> 0.13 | 9.06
